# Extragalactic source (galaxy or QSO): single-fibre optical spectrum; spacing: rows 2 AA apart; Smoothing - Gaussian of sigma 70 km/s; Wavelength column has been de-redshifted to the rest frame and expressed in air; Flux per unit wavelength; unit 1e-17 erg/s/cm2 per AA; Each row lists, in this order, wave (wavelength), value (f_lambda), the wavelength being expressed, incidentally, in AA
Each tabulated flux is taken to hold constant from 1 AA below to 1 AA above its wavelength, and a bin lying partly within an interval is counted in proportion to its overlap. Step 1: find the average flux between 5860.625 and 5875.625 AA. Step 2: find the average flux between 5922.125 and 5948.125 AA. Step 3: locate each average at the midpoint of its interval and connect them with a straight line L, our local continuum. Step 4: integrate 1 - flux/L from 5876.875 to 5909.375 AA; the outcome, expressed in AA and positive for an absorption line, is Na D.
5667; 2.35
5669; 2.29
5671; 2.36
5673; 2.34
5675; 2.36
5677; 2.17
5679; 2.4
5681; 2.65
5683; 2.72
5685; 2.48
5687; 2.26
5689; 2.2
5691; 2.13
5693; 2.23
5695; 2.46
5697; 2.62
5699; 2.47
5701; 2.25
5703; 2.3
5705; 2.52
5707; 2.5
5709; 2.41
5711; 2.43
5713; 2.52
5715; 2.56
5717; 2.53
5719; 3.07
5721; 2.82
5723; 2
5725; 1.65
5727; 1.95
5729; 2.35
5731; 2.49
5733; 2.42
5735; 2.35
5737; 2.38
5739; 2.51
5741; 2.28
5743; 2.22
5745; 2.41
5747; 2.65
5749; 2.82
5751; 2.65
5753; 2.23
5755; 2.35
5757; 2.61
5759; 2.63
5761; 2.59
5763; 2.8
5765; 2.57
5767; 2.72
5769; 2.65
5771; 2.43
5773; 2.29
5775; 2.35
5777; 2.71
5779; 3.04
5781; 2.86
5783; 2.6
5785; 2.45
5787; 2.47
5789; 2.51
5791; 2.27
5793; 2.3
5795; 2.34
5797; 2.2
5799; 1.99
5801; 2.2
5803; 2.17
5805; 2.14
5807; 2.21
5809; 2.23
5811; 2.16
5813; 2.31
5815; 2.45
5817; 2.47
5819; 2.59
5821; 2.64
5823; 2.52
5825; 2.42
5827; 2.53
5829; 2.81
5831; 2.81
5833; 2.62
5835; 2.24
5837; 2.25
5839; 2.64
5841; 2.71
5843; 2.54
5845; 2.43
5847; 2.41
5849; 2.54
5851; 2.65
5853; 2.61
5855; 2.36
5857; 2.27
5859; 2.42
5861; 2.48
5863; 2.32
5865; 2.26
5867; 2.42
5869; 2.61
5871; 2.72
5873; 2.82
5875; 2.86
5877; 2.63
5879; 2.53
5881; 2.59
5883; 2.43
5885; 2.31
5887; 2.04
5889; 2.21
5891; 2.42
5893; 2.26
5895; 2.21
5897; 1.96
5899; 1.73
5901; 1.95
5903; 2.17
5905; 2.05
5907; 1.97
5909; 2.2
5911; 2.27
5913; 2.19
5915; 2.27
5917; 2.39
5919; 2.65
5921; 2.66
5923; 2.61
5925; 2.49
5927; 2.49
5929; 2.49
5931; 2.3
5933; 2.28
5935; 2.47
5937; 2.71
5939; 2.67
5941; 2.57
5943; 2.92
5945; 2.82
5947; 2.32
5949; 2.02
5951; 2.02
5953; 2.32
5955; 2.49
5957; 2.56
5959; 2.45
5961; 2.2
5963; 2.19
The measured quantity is 4.4 AA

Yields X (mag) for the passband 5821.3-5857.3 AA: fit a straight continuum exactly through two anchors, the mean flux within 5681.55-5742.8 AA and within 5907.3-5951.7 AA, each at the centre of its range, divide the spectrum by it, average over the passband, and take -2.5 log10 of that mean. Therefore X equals -0.05 mag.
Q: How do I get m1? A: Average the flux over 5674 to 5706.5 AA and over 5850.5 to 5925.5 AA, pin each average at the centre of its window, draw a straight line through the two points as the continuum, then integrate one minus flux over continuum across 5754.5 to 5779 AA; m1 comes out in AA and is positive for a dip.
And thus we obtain -2.1 AA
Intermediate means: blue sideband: 2.39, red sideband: 2.37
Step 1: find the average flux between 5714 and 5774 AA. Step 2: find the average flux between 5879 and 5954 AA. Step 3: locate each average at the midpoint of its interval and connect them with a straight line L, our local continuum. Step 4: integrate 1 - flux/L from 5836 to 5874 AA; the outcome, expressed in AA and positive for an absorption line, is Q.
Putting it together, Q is -1.82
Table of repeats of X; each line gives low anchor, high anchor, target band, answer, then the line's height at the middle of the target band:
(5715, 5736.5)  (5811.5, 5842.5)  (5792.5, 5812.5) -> 0.137 mag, 2.49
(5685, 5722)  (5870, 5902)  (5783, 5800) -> 0.035 mag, 2.41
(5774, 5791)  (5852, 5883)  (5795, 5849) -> 0.067 mag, 2.57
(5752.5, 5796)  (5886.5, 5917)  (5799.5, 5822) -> 0.048 mag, 2.42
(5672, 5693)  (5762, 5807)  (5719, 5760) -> 0.004 mag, 2.41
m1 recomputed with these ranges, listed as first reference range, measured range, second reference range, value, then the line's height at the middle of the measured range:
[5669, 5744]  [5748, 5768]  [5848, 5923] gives -1.82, 2.38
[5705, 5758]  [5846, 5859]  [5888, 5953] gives -0.55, 2.37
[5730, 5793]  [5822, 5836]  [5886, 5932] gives -0.94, 2.4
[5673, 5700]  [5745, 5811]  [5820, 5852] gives 0.60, 2.49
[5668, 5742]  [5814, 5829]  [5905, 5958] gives -0.81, 2.41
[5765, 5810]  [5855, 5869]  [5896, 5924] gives -0.50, 2.3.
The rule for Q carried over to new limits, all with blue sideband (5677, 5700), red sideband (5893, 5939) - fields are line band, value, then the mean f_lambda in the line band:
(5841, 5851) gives -0.79 AA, 2.52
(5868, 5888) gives -2.01 AA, 2.55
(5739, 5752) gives -0.67 AA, 2.51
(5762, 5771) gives -1.08 AA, 2.66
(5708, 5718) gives -0.38 AA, 2.49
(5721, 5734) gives 1.06 AA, 2.2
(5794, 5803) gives 0.67 AA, 2.18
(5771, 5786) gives -1.49 AA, 2.6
